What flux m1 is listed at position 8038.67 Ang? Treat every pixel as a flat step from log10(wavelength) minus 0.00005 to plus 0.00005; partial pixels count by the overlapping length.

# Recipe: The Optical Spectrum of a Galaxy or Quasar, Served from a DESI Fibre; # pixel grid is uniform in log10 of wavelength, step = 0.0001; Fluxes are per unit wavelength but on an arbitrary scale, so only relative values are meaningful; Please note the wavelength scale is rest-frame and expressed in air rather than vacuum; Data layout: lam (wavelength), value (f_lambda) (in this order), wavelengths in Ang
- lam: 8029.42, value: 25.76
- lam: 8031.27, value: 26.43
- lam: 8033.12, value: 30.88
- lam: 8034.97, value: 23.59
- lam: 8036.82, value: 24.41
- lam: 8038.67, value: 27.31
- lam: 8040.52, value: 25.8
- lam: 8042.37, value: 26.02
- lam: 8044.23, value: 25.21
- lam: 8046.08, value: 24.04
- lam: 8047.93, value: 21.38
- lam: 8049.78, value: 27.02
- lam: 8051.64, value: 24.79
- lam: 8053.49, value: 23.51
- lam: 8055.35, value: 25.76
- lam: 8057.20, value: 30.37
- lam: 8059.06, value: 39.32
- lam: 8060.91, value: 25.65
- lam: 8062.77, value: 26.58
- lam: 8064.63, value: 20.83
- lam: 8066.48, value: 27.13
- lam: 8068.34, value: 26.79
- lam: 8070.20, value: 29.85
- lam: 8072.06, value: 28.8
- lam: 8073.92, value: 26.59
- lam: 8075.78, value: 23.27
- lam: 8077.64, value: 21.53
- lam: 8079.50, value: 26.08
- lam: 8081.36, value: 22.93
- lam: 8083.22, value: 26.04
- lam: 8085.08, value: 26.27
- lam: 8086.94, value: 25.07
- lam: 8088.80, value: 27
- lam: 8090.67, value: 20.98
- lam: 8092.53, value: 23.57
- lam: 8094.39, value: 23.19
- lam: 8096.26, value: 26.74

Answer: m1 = 27.31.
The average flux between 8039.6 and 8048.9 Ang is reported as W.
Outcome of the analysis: 24.5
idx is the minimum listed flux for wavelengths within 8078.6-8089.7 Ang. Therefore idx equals 22.93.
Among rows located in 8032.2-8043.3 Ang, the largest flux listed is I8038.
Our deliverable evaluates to 30.88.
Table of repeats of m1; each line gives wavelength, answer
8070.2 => 29.85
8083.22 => 26.04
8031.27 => 26.43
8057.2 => 30.37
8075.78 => 23.27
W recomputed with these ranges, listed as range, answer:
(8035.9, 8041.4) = 25.9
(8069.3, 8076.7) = 27.1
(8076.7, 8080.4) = 23.8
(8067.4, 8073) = 28.4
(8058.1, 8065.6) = 28.1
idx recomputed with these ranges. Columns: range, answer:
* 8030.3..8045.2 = 23.59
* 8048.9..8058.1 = 23.51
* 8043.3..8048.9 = 21.38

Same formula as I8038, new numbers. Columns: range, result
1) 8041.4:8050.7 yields 27.02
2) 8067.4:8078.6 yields 29.85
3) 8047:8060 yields 39.32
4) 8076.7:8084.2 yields 26.08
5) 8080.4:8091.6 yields 27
